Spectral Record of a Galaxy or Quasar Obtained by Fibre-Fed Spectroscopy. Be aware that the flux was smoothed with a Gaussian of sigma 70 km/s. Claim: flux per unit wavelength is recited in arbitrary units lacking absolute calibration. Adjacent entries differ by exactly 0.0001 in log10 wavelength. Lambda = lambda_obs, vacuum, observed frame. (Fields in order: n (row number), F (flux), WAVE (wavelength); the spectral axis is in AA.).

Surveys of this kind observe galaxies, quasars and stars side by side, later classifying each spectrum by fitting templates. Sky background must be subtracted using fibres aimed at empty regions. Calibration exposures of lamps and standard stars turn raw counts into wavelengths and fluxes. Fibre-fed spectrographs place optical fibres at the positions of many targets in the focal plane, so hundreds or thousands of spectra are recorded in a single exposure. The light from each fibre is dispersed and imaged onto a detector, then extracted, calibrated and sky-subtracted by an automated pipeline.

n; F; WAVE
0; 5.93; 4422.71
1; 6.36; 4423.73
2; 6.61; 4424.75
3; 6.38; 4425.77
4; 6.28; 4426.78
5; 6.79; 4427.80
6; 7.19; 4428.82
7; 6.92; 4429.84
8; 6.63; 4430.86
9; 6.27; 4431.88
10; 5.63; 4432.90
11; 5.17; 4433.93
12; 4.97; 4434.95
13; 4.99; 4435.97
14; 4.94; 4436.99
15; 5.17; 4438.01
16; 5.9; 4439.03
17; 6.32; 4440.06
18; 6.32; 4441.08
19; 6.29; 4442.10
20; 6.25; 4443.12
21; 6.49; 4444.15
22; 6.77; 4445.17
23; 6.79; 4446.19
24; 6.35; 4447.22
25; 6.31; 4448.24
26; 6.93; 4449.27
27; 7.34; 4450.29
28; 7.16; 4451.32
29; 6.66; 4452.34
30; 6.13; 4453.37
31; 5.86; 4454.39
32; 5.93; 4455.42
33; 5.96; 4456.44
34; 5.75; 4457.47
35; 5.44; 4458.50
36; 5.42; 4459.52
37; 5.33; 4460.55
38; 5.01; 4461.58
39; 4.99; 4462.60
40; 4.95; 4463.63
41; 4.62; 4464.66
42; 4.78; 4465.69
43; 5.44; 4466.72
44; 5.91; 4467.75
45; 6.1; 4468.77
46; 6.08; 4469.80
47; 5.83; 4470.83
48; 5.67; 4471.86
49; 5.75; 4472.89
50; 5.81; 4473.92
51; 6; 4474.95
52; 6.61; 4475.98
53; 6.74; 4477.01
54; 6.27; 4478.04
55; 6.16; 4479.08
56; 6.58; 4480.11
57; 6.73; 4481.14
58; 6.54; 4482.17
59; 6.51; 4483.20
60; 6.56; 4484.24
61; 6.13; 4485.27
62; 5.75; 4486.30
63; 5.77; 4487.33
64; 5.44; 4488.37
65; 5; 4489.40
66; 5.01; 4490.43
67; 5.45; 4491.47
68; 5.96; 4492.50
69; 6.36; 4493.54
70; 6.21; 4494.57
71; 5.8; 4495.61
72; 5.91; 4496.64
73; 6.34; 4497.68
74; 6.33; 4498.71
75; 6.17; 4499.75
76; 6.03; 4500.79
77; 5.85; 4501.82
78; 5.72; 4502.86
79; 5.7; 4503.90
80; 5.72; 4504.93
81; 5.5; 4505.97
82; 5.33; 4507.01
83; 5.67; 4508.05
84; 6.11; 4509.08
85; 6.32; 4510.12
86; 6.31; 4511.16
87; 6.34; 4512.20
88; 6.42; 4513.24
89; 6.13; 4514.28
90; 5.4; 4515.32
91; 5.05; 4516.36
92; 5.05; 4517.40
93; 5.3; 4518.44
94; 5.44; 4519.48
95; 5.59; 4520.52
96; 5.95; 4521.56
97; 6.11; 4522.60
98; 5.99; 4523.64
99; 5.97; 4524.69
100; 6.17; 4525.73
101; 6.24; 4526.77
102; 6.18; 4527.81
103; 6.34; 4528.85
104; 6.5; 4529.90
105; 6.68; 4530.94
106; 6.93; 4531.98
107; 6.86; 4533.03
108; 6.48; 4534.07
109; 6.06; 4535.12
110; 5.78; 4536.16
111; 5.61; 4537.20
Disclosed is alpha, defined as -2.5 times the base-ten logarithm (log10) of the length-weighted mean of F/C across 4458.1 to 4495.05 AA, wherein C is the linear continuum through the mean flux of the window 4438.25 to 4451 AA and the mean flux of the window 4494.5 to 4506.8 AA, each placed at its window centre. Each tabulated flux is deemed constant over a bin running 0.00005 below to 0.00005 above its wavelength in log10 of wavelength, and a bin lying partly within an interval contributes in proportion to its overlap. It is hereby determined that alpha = 0.06 mag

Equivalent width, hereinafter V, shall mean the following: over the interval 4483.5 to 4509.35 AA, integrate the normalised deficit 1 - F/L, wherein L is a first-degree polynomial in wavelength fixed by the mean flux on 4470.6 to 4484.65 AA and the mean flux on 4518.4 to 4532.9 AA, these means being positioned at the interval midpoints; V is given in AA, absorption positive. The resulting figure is 1.6 AA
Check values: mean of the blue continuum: 6.27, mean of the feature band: 5.84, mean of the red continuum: 6.15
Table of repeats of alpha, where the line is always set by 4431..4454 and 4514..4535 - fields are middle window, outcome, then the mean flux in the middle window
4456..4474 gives 0.12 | 5.48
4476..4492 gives 0.00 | 6.06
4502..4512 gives 0.04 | 5.84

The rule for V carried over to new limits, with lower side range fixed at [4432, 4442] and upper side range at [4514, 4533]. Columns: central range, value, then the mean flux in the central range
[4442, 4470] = -1.6 AA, 5.96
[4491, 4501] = -0.4 AA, 6.06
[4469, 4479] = -0.6 AA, 6.08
